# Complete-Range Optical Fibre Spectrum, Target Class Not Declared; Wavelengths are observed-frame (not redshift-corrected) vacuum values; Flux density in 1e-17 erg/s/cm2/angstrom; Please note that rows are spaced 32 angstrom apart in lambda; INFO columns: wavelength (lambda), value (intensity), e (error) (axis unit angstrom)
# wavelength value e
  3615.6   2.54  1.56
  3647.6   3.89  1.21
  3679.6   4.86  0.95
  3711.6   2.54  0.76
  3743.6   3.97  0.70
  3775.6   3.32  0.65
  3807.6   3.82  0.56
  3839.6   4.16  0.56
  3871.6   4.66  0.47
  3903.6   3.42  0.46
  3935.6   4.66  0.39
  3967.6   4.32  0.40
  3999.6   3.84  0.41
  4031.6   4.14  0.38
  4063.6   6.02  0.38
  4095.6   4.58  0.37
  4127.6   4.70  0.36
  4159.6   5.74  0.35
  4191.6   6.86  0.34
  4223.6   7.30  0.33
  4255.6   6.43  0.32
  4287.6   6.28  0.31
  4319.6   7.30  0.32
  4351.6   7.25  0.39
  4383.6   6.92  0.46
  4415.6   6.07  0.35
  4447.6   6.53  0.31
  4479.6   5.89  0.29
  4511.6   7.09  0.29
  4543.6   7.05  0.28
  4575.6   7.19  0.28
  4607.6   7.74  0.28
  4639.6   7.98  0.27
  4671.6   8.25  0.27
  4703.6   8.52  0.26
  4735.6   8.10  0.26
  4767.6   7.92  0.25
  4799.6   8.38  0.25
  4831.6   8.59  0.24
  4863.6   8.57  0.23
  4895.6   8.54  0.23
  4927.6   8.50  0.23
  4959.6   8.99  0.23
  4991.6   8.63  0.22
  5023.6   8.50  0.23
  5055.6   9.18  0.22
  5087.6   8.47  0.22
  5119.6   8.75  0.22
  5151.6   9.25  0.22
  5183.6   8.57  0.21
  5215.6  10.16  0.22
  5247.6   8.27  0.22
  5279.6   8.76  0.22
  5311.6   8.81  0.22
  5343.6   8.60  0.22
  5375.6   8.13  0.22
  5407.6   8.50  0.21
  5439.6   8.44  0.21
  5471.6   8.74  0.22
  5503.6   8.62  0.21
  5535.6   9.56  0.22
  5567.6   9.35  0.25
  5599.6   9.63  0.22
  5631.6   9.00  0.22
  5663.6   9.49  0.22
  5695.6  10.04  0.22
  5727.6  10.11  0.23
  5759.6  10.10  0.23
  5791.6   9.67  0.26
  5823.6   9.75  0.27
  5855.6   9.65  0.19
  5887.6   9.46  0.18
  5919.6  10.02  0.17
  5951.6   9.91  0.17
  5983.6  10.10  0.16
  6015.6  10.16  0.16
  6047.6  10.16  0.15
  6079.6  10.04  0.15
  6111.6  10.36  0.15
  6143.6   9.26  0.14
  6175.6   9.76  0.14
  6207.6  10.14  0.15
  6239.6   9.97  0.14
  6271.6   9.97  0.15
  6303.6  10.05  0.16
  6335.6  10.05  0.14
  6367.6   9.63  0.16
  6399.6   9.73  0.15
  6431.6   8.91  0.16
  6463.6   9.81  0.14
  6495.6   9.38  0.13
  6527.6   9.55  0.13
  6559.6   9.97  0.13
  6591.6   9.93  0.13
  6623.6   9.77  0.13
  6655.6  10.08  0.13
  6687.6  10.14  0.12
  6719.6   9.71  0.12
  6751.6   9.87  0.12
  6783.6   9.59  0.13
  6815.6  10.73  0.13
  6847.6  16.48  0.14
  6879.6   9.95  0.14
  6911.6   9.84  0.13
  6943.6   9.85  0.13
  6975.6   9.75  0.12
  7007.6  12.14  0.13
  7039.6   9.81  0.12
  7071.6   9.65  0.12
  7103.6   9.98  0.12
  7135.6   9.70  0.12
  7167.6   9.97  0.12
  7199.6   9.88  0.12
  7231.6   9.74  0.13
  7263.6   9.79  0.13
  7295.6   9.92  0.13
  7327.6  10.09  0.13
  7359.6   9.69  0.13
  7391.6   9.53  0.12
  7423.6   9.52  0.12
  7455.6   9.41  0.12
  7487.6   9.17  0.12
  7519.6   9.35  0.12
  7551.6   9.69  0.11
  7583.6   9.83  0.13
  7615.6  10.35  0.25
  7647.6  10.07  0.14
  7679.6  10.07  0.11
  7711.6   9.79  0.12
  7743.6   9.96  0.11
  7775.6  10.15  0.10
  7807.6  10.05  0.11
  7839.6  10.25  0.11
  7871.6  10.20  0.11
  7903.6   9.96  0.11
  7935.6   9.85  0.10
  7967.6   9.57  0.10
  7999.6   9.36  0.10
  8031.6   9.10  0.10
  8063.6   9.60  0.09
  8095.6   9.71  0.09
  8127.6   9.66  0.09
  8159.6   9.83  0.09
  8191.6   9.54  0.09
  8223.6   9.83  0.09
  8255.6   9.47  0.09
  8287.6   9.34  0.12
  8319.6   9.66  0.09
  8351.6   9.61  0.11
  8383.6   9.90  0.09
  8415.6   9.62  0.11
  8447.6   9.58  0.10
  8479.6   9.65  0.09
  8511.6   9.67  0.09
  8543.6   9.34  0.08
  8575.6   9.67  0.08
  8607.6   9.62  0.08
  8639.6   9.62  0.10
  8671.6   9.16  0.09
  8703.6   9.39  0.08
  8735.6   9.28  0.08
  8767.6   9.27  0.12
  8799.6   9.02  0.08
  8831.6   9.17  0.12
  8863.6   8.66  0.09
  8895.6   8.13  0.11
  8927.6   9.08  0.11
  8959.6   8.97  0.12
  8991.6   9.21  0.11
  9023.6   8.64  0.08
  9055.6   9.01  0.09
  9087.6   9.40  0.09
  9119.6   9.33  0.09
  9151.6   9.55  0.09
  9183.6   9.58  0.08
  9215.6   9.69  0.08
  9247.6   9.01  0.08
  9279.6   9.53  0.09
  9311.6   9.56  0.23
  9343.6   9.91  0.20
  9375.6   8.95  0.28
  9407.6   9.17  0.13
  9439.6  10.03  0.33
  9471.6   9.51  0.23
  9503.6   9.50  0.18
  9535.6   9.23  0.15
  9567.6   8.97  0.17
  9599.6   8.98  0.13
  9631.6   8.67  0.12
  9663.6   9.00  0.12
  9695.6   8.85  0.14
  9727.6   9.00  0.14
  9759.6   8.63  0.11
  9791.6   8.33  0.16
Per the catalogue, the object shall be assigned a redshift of 0.042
